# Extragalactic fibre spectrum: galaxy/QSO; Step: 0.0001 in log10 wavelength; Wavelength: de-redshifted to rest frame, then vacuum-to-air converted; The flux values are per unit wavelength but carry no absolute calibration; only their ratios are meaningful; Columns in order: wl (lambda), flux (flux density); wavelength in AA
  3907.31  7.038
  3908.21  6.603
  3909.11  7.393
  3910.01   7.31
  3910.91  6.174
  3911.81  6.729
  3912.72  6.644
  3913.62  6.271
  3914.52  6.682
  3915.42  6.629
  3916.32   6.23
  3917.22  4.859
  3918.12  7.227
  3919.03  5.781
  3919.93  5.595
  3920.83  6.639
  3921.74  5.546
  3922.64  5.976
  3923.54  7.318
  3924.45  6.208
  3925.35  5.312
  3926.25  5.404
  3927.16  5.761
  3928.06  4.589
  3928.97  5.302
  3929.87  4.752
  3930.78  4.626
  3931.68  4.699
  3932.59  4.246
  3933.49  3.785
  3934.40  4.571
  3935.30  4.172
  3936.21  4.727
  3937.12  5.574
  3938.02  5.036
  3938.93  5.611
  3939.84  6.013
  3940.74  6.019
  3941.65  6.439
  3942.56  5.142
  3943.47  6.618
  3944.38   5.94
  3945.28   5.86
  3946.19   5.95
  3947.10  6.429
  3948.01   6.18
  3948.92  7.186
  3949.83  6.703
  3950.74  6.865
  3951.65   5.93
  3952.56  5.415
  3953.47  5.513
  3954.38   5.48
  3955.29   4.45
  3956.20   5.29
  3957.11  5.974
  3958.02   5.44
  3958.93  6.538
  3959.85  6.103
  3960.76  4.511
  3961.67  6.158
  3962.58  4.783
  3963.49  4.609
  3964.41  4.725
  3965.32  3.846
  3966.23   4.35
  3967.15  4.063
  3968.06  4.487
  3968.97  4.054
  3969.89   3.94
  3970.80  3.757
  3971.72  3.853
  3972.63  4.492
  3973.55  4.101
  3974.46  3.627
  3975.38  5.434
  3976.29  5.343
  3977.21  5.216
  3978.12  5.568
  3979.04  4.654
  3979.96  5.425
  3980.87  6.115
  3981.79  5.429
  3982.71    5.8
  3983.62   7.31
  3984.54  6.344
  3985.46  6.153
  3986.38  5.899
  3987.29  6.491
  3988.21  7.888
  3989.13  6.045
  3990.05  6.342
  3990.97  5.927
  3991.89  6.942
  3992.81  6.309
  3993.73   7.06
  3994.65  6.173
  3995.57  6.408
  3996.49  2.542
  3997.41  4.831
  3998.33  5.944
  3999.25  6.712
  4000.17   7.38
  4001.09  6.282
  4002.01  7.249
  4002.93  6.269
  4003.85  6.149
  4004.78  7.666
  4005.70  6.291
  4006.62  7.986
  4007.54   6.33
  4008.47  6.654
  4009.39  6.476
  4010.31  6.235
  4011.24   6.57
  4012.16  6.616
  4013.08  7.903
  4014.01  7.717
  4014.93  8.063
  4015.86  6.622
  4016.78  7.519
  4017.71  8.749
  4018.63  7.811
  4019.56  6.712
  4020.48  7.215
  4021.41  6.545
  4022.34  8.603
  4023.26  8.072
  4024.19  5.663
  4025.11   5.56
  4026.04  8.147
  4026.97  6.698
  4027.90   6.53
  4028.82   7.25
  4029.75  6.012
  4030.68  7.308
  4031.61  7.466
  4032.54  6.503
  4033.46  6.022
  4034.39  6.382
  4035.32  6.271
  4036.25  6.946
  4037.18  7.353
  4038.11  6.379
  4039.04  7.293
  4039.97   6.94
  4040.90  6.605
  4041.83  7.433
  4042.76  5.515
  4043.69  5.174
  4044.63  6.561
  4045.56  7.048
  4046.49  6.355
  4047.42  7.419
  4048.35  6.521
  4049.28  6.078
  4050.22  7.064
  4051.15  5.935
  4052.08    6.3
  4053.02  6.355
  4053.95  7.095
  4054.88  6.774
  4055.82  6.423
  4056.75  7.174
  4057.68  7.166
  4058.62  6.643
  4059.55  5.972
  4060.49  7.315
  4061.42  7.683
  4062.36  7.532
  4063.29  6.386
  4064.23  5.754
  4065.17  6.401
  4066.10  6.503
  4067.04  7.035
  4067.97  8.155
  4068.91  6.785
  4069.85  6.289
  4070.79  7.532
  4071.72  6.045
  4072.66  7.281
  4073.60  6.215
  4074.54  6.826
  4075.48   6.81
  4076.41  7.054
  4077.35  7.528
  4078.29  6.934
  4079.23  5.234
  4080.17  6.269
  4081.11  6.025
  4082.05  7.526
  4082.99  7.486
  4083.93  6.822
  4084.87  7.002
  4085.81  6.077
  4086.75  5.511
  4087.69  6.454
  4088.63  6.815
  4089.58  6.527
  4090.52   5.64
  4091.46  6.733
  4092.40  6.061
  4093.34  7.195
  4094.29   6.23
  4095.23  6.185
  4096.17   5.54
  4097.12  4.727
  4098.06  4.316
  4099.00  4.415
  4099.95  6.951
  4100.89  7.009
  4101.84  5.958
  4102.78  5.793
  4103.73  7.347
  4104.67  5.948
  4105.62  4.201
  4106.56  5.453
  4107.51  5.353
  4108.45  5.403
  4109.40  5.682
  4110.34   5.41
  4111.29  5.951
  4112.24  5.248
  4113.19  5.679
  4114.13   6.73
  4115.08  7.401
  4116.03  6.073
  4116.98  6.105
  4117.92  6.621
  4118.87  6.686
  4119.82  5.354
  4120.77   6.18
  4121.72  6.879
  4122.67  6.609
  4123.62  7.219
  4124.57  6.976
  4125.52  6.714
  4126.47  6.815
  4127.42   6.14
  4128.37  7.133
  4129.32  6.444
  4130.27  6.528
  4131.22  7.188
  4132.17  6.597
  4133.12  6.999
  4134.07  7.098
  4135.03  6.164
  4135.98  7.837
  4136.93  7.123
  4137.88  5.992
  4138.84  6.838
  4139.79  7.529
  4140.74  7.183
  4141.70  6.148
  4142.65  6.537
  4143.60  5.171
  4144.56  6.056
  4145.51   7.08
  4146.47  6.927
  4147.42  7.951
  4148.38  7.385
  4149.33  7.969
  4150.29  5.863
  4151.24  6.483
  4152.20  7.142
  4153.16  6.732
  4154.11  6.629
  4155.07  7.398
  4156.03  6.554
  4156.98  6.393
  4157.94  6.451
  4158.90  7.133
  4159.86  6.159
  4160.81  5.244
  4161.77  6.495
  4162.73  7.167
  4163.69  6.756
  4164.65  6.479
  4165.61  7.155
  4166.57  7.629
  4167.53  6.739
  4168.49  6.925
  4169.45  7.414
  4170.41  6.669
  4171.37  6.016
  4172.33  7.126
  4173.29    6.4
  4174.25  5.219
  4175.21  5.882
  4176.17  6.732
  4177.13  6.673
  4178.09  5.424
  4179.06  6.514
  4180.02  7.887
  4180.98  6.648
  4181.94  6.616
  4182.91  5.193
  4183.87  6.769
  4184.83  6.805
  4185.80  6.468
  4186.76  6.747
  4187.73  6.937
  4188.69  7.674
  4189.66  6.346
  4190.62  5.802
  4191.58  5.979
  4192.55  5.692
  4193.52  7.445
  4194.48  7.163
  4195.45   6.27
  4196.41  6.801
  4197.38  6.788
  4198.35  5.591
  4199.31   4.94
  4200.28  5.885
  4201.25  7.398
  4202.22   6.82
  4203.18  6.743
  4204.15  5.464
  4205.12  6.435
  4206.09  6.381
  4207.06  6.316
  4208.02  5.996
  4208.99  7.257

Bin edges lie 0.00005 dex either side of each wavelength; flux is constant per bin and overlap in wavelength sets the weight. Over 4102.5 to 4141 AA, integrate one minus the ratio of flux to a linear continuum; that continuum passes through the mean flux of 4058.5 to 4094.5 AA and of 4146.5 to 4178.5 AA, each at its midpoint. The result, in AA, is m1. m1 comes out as 1.59 AA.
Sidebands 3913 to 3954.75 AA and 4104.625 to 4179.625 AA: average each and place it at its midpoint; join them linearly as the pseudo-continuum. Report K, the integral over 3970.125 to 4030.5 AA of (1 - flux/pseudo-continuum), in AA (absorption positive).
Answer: -3.56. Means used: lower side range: 5.72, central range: 6.33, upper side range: 6.52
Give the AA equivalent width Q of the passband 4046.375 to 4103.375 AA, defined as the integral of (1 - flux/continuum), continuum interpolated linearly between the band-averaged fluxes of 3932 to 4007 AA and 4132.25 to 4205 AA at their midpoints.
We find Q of -3.6 AA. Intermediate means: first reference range 5.61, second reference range 6.62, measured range 6.52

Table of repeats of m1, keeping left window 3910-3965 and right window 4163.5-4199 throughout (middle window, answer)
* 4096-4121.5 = 1.86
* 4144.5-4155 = -0.86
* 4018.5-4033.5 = -2.36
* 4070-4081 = -0.86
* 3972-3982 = 1.42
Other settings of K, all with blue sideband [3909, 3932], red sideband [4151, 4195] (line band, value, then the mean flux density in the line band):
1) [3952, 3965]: 1.5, 5.35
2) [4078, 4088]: -0.2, 6.48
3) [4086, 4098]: 0.6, 6.07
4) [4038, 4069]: -1.9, 6.7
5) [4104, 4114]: 1.4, 5.52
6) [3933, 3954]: 1.1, 5.72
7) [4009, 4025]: -2.6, 7.21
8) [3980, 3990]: -0.3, 6.31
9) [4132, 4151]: -0.9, 6.82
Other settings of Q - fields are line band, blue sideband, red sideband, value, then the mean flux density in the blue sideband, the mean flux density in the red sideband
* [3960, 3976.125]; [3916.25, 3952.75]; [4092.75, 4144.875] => 3.7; 5.66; 6.27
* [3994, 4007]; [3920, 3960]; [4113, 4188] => -0.8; 5.62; 6.66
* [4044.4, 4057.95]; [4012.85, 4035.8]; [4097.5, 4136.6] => 0.3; 7.08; 6.26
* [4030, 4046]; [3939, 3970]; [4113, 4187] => -1.7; 5.52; 6.66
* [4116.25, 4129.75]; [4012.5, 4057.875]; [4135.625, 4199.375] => 0.3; 6.88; 6.63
